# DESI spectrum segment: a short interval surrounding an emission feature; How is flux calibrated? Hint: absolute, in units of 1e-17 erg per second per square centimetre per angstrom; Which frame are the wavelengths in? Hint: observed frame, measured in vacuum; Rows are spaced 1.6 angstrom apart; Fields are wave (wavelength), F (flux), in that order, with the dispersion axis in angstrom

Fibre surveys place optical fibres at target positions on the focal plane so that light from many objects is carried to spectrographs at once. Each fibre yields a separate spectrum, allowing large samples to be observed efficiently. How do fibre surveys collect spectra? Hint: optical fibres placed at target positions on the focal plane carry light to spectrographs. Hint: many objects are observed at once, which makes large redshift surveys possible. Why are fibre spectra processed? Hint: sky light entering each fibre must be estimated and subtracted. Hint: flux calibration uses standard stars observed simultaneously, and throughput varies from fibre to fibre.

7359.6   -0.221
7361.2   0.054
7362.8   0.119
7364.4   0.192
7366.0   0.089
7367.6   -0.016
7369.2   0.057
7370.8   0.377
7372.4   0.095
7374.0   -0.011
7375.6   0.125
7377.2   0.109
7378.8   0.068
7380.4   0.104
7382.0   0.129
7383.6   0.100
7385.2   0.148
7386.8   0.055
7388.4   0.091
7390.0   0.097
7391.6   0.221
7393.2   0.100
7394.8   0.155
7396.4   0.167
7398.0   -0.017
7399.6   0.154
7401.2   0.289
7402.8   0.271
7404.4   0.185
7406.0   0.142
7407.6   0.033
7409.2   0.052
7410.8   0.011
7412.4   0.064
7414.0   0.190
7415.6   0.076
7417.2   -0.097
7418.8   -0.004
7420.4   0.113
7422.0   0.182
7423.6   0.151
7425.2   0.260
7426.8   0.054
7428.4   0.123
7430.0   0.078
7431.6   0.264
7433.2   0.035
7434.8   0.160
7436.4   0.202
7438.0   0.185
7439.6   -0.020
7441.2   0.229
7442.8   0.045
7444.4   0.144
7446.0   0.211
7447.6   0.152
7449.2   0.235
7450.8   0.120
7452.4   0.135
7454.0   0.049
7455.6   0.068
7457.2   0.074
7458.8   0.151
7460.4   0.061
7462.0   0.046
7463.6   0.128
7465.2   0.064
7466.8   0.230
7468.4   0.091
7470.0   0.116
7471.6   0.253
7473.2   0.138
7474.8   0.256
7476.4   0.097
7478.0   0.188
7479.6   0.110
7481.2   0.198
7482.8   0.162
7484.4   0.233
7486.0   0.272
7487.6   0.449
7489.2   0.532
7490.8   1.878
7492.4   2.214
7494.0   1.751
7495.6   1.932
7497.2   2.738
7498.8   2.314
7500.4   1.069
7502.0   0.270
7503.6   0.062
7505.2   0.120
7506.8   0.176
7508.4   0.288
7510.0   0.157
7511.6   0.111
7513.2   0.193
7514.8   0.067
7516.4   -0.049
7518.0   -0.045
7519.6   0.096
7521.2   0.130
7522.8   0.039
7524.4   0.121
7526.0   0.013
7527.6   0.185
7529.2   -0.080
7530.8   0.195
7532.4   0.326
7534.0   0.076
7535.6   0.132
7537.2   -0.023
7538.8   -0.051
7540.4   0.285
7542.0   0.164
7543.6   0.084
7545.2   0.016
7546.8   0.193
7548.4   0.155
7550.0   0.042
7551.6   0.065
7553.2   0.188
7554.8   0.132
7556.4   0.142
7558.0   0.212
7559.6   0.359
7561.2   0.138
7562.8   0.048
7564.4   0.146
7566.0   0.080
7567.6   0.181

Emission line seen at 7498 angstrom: [O II] 3727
